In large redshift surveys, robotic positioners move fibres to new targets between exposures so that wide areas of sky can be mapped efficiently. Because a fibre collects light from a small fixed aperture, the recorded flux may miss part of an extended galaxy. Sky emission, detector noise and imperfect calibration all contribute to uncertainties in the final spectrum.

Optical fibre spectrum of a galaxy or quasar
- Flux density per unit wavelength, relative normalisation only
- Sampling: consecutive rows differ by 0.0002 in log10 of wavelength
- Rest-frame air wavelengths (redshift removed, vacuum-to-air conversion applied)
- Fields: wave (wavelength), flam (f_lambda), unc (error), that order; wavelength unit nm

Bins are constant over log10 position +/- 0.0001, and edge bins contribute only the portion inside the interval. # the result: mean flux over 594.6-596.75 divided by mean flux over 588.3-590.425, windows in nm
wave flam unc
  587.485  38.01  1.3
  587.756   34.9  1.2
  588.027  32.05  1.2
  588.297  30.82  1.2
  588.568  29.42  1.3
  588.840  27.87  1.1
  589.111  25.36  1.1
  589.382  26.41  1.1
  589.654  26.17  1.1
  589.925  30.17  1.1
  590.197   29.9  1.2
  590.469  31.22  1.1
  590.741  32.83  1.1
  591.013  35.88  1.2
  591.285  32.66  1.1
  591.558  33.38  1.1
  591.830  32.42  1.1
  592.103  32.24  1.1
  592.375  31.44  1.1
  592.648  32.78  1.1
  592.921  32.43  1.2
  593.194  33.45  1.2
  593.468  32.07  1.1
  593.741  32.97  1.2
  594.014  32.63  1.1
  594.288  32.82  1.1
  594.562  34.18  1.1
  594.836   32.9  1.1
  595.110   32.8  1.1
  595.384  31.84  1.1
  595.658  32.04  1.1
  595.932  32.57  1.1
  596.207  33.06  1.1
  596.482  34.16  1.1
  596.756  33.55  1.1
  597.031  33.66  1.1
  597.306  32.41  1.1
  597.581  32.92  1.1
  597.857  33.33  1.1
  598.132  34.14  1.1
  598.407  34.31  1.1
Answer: 1.17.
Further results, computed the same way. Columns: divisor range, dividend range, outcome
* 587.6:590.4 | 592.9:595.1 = 1.12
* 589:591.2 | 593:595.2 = 1.10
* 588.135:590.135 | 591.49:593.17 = 1.15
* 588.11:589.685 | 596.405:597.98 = 1.19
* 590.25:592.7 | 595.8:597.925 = 1.02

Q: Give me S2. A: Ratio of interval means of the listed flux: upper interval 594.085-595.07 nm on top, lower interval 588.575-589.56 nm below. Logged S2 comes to 1.2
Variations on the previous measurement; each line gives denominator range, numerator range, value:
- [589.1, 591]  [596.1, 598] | 1.13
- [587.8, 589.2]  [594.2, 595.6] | 1.11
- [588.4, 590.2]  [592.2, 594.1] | 1.17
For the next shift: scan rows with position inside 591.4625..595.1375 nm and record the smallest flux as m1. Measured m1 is 31.44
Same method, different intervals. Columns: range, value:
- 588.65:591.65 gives 25.36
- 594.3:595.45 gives 31.84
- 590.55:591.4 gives 32.66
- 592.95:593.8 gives 32.07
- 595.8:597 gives 32.57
